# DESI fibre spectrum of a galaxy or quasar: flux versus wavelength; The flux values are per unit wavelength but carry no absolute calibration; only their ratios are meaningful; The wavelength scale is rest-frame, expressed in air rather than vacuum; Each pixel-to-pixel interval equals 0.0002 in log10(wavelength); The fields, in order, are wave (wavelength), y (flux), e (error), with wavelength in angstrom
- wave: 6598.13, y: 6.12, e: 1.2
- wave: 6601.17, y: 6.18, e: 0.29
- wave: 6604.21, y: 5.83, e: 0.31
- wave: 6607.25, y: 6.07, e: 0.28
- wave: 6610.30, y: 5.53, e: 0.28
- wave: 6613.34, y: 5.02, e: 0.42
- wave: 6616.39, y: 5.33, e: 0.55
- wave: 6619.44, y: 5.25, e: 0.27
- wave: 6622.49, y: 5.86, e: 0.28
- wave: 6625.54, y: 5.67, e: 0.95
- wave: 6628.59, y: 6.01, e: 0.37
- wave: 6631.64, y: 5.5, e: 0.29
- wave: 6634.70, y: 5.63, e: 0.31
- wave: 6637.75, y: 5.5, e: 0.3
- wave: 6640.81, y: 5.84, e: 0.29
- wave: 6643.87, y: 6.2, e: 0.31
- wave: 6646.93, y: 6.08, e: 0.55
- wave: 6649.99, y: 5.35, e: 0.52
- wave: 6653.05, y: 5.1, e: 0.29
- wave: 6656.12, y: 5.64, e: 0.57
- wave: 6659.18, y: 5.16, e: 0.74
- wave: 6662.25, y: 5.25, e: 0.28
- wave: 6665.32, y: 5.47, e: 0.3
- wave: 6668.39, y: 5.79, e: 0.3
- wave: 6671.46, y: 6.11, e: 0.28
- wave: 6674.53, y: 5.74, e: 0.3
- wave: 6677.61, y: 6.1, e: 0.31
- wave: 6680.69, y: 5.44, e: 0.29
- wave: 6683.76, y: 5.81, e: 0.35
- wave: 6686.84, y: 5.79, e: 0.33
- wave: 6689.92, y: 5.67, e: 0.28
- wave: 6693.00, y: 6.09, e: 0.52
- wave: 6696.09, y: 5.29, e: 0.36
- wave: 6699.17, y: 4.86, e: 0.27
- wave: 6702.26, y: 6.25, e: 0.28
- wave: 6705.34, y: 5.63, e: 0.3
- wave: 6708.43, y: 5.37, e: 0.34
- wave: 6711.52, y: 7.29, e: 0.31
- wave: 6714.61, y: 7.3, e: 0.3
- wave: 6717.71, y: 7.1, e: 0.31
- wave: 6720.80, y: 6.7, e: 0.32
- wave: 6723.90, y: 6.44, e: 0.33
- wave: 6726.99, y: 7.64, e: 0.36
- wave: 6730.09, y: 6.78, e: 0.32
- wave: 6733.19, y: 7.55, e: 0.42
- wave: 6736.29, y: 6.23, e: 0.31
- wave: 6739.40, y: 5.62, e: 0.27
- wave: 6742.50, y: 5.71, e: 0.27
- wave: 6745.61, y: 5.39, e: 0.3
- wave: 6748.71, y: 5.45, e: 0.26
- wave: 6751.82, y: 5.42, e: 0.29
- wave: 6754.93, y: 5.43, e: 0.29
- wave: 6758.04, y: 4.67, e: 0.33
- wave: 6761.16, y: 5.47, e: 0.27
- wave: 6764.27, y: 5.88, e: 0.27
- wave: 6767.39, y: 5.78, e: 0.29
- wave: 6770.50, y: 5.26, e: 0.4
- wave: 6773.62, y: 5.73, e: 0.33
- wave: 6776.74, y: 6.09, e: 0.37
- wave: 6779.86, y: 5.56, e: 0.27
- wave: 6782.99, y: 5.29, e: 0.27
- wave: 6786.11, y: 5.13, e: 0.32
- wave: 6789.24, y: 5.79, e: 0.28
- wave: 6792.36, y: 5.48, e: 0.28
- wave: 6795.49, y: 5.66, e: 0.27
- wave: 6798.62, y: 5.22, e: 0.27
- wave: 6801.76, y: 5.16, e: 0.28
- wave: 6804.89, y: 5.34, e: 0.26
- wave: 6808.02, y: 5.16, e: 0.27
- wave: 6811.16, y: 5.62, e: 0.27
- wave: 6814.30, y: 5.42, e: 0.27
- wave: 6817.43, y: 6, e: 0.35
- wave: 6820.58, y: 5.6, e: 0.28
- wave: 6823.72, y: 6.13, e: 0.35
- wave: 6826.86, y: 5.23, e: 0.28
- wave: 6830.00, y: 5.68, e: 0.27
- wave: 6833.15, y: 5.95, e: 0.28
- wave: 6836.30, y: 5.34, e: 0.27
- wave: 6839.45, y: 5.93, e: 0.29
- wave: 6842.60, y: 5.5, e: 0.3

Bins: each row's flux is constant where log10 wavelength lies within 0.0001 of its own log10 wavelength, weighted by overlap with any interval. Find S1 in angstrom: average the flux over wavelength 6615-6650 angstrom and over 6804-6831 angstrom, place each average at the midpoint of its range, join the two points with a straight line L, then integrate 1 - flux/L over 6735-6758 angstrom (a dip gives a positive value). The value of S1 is 0.4 angstrom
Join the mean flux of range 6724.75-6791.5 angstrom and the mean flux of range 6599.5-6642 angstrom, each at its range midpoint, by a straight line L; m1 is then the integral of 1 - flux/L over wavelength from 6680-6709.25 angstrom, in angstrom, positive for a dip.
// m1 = 0.5 angstrom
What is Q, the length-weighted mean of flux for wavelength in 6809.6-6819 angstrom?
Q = 5.68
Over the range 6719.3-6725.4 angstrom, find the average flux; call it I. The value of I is 6.57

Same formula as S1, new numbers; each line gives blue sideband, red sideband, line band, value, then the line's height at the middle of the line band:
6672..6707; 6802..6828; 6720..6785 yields -3.0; 5.63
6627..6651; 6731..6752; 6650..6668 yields 1.4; 5.81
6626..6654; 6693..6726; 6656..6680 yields 1.1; 5.92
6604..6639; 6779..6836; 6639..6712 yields -1.7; 5.57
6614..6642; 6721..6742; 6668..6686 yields 0.8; 6.1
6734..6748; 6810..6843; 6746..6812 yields 3.5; 5.76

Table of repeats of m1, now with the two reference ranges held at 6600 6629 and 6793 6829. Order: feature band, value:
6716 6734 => -4.67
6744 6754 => 0.24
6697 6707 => 0.05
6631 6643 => -0.04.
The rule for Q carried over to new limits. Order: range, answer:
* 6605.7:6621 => 5.44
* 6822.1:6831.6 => 5.68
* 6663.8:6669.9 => 5.63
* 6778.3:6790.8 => 5.44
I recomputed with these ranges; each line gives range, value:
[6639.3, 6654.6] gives 5.71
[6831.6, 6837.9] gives 5.64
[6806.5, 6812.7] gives 5.39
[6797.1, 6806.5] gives 5.24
